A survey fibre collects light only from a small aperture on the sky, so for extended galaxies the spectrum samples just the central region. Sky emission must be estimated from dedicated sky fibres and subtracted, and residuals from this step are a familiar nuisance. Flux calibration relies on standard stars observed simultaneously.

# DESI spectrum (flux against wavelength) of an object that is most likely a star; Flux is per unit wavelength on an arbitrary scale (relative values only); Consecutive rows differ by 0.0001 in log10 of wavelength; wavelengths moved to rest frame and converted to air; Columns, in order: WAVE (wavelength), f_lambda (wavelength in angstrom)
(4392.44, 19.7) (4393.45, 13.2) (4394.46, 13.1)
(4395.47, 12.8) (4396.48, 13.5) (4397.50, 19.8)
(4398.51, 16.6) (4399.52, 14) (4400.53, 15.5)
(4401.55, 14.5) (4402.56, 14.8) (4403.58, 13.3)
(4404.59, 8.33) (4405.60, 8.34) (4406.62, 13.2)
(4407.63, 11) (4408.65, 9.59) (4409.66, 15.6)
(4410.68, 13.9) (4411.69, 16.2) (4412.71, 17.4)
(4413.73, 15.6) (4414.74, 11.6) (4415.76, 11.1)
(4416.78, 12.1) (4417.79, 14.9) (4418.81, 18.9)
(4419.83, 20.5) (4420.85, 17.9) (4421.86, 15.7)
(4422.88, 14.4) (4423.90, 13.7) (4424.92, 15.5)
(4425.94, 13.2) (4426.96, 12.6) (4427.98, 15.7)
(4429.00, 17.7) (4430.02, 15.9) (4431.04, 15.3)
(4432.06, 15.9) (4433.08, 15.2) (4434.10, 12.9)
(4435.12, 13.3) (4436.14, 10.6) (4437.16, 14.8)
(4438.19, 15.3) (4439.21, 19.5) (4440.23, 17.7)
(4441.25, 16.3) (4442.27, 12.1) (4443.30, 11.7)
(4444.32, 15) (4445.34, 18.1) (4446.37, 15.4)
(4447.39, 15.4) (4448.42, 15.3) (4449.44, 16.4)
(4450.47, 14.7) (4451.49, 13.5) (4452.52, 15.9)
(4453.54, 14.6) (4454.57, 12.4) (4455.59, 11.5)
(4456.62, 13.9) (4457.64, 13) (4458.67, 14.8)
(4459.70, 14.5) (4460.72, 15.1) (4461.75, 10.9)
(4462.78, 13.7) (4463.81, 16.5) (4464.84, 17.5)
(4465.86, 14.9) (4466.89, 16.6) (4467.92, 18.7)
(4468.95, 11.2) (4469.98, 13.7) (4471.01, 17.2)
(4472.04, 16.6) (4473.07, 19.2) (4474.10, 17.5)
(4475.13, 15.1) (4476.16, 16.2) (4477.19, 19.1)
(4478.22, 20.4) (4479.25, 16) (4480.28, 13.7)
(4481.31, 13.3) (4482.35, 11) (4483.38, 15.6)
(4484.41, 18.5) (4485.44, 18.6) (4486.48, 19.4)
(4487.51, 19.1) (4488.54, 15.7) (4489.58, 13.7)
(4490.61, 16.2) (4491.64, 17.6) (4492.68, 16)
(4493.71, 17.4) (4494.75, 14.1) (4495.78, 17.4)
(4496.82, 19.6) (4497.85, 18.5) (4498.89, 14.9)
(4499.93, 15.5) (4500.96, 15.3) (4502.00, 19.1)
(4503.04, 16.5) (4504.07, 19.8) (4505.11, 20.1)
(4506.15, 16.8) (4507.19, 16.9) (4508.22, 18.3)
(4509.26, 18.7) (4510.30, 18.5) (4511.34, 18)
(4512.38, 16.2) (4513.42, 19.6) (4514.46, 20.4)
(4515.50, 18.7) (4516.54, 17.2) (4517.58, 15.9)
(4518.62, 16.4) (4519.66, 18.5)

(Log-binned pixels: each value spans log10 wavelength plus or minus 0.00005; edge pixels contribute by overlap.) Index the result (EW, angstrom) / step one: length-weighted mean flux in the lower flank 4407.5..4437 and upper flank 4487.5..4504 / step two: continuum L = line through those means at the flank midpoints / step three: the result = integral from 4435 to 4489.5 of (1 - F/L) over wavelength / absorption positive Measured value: 1.23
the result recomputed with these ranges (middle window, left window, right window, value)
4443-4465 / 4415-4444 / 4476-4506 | 1.7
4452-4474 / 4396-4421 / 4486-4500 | 1.4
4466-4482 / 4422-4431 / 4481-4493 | -0.2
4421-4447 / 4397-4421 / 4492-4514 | 0.3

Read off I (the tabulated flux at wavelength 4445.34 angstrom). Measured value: 18.1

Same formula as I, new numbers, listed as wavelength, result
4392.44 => 19.7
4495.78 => 17.4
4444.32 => 15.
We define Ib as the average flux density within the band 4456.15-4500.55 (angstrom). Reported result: 16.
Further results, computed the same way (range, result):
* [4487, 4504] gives 16.7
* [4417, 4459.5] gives 15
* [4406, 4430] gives 14.7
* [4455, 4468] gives 14.6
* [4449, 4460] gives 14.1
